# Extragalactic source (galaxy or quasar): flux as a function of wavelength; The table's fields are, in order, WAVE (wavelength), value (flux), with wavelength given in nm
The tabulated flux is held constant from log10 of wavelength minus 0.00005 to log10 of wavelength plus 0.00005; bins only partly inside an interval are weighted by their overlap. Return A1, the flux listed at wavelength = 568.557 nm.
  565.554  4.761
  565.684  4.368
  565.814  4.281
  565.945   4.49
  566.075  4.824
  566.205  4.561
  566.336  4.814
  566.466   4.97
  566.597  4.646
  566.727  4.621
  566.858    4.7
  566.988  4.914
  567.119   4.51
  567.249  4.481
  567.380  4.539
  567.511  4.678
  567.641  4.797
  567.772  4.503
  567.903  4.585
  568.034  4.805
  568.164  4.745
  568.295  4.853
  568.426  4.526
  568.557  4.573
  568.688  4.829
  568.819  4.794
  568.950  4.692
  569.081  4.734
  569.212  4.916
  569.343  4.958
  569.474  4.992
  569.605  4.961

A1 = 4.573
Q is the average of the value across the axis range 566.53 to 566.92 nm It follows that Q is 4.65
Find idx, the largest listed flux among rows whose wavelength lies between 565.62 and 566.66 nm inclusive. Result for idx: 4.97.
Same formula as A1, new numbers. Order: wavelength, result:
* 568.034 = 4.805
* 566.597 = 4.646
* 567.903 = 4.585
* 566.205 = 4.561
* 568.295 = 4.853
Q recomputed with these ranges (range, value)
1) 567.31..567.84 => 4.62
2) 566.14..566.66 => 4.74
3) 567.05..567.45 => 4.51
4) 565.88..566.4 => 4.67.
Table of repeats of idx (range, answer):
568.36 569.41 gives 4.958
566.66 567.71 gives 4.914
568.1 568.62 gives 4.853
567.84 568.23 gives 4.805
